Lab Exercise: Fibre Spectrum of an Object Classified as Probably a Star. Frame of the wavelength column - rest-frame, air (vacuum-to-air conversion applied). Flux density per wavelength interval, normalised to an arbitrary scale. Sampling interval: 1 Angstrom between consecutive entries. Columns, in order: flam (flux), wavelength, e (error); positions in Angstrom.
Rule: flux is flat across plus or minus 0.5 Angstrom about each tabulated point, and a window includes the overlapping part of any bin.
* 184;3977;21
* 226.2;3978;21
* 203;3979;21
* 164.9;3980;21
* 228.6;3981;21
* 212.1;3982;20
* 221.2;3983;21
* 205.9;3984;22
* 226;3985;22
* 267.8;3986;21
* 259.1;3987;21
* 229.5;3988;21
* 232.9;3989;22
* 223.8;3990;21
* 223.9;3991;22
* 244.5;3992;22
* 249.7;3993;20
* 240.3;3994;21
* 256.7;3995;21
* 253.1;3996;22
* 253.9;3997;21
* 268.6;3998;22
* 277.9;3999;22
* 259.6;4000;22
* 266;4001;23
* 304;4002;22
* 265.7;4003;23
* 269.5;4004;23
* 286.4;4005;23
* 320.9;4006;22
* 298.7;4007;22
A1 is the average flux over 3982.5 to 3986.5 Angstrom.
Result 230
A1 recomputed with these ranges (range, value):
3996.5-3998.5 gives 261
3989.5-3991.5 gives 224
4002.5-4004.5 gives 268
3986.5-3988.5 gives 244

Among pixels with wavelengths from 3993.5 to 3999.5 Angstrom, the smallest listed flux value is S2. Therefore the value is 240.3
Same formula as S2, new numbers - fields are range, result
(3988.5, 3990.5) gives 223.8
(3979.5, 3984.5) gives 164.9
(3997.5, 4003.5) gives 259.6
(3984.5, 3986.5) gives 226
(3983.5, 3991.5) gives 205.9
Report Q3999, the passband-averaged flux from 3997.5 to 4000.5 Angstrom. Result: 269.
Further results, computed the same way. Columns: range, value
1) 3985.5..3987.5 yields 263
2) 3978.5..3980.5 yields 184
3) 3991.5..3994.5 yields 245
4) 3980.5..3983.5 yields 221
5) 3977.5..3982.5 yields 207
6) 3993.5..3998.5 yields 255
